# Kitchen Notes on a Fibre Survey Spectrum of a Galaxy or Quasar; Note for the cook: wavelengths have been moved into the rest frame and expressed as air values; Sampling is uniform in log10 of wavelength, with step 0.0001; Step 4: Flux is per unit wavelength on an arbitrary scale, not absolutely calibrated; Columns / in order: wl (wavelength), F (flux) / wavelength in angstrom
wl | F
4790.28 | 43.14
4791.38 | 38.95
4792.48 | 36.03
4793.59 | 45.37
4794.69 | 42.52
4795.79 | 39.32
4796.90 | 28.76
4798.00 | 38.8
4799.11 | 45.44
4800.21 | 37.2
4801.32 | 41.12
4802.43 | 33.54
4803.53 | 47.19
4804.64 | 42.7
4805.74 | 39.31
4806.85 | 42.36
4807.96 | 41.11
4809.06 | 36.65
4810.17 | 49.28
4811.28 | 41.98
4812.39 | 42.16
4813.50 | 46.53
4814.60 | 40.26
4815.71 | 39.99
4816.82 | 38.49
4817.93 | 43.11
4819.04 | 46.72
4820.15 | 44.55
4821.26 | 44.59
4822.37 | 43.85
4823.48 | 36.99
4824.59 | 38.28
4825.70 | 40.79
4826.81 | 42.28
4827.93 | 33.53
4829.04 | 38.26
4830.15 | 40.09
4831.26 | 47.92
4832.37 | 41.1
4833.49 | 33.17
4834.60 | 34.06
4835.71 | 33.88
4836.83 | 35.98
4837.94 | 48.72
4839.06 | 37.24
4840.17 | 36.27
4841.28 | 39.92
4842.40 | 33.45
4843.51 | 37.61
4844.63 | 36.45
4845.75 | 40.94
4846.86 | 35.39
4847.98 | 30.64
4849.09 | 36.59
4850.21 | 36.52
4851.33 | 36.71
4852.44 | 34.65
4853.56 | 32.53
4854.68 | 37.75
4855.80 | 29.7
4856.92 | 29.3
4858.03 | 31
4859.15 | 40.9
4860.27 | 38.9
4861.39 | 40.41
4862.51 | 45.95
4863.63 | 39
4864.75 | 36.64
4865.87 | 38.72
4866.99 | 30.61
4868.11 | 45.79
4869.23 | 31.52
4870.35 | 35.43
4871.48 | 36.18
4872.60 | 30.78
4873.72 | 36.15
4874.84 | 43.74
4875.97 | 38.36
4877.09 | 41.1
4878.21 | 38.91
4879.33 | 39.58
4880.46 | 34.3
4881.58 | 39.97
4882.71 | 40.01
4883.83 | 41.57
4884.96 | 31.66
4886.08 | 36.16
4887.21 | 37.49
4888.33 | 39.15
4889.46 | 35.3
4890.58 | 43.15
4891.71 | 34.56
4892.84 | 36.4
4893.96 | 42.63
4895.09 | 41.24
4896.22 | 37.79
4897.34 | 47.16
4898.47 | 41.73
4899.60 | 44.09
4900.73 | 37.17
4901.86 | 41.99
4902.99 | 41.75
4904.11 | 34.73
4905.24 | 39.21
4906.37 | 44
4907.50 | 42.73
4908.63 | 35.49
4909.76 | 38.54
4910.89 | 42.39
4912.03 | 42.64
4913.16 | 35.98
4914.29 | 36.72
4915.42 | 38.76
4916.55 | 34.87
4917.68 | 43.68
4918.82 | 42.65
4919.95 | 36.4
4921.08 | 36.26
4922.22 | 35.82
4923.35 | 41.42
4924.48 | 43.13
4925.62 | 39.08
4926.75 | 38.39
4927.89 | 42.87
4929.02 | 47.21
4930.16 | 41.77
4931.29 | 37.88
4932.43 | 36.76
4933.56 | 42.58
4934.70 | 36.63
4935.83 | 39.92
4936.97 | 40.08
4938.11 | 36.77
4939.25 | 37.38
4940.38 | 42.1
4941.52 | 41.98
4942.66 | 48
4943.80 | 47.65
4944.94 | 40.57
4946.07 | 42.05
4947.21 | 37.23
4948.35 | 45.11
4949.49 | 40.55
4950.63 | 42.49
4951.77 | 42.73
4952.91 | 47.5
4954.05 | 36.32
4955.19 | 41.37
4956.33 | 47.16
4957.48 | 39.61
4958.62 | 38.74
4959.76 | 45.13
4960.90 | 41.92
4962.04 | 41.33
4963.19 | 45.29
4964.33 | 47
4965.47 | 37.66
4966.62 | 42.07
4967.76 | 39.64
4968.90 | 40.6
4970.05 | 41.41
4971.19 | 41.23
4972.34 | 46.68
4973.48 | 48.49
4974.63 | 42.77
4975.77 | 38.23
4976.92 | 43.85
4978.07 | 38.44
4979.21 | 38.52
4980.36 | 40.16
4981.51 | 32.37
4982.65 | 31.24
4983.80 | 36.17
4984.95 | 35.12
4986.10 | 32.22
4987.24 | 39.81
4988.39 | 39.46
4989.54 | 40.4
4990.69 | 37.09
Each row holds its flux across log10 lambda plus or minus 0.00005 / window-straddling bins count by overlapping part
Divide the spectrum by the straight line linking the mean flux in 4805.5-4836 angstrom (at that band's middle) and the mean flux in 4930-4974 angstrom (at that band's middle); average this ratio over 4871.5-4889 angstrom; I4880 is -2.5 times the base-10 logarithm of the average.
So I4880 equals 0.093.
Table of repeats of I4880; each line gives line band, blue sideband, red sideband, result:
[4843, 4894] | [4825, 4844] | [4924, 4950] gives 0.07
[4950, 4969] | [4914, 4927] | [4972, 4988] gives -0.09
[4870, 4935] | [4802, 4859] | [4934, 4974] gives 0.04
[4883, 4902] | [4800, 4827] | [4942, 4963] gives 0.08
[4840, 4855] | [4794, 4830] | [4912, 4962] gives 0.13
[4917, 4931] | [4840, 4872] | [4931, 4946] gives -0.02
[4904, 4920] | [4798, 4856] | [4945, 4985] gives 0.03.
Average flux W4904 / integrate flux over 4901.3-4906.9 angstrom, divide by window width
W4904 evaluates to 40.4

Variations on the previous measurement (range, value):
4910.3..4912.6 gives 42.3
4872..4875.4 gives 36.9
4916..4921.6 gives 38.8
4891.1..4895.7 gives 38.7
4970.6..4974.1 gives 45.4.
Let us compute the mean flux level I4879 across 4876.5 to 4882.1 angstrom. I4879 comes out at 38.8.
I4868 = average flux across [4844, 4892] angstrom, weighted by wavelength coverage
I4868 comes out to 37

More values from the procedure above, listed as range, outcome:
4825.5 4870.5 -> 37.2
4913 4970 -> 40.9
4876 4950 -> 39.9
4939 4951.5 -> 42.4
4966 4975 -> 42.8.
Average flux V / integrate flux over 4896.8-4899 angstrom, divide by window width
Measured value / 44.4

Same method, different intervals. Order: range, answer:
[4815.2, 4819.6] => 42.1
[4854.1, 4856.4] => 33.5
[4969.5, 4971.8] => 41.4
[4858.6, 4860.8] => 39.9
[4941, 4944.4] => 45.8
